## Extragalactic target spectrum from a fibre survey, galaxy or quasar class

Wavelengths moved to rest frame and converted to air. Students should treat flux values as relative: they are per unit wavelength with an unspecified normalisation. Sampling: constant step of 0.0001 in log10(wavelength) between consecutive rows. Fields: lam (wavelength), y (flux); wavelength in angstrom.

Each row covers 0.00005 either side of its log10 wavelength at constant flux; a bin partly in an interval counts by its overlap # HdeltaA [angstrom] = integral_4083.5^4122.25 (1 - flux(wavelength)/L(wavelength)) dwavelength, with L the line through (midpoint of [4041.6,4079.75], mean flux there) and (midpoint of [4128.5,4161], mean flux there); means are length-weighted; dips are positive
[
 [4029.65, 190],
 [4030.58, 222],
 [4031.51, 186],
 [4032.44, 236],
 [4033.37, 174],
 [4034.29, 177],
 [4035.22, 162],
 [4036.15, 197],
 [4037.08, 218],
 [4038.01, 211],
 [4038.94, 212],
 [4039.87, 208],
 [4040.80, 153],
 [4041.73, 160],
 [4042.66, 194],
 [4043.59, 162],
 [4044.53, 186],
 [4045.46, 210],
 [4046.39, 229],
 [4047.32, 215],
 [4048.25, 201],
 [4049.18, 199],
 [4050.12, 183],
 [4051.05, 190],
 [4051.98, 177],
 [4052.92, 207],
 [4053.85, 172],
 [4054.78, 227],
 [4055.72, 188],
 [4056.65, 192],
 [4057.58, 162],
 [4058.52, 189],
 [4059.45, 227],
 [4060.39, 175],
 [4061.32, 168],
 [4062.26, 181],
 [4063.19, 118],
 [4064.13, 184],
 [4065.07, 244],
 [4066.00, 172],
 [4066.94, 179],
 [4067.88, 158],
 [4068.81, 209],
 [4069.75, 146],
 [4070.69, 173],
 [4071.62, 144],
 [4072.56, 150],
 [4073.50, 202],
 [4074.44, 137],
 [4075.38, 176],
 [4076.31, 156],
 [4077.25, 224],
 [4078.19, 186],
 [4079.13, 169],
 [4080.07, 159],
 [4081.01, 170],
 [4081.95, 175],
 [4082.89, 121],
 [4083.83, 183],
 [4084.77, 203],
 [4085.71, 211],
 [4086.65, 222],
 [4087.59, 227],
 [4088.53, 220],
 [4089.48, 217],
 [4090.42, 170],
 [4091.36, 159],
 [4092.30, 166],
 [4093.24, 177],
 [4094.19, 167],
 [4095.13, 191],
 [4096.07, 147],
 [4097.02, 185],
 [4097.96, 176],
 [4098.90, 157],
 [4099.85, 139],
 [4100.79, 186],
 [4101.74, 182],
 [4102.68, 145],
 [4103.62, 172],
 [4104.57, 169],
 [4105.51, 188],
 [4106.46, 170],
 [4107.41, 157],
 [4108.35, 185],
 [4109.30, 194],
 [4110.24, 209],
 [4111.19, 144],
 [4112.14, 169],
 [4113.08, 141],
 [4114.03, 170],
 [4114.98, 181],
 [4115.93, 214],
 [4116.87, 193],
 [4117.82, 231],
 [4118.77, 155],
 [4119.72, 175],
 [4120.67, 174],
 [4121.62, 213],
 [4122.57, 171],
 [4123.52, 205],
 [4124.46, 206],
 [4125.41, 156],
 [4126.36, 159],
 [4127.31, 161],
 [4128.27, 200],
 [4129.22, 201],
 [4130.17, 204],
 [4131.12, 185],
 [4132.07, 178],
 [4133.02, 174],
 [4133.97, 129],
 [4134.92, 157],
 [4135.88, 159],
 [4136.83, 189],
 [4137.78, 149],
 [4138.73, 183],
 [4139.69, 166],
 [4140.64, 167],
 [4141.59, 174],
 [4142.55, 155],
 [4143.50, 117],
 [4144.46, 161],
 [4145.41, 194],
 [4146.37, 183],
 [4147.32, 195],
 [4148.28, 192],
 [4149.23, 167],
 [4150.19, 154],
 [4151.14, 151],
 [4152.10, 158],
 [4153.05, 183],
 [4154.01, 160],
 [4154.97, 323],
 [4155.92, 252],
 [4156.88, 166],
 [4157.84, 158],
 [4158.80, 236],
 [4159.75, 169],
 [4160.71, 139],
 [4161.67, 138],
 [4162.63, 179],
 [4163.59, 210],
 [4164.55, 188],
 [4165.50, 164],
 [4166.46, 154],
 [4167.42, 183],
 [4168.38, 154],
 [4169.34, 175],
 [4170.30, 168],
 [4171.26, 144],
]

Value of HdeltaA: -0.1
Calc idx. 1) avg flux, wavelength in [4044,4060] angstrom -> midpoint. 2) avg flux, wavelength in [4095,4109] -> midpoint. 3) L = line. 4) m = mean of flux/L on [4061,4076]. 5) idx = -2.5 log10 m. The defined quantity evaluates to 0.10 mag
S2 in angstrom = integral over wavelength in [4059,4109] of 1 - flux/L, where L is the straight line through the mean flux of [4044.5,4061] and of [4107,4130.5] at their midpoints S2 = 3.4 angstrom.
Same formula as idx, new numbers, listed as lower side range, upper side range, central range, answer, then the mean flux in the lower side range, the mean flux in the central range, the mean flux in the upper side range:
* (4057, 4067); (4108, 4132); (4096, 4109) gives 0.085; 182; 169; 184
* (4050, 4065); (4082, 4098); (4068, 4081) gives 0.084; 185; 171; 185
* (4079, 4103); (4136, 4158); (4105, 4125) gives -0.029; 178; 183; 178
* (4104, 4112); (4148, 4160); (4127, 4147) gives 0.087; 176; 171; 190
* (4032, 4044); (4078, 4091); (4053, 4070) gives 0.028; 190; 184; 188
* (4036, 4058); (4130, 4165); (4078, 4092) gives 0.008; 194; 186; 177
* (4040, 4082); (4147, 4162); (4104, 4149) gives 0.042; 182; 177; 184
